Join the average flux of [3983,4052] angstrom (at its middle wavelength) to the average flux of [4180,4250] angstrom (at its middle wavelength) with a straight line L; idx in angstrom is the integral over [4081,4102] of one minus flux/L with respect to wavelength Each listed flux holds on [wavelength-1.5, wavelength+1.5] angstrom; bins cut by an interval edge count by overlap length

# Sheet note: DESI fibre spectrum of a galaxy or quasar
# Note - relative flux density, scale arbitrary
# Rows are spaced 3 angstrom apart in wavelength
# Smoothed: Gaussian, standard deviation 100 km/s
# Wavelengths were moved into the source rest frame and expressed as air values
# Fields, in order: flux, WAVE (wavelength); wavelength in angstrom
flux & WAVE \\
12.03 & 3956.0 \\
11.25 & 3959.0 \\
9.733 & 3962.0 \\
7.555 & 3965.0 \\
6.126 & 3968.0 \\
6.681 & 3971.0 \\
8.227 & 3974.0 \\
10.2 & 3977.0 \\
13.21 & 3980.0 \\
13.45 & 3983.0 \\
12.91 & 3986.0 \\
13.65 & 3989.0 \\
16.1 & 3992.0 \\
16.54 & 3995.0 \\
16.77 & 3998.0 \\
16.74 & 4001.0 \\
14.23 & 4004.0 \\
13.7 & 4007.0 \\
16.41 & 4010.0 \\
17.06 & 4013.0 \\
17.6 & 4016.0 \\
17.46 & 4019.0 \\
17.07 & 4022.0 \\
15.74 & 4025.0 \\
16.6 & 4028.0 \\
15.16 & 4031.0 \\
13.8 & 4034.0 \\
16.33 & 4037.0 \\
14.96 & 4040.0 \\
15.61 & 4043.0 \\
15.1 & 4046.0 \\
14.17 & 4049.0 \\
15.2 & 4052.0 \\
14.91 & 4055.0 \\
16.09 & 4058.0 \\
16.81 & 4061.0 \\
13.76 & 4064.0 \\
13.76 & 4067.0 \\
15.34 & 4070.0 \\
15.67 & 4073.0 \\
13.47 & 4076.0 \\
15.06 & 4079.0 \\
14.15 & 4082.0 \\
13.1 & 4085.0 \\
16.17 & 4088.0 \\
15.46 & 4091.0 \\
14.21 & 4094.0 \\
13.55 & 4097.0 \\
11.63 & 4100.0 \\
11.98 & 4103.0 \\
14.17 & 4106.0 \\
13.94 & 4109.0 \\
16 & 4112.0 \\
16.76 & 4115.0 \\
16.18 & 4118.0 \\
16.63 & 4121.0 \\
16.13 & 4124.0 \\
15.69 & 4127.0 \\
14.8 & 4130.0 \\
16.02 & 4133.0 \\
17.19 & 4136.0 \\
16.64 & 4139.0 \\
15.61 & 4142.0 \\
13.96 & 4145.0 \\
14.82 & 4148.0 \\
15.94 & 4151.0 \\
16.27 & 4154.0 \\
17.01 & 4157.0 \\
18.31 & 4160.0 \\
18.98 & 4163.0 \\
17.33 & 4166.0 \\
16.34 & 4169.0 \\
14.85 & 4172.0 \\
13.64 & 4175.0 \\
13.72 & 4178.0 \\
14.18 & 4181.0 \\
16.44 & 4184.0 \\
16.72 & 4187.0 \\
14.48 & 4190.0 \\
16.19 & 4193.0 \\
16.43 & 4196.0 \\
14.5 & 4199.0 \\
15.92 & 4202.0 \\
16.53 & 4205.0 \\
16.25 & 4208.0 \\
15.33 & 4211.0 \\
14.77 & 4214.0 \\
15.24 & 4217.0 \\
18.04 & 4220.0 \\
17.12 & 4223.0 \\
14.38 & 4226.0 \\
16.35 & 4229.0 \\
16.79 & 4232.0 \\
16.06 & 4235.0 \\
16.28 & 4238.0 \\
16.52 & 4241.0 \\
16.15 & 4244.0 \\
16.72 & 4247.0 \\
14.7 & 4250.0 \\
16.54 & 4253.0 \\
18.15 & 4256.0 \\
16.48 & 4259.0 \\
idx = 2.31 angstrom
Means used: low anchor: 15.6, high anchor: 16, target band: 14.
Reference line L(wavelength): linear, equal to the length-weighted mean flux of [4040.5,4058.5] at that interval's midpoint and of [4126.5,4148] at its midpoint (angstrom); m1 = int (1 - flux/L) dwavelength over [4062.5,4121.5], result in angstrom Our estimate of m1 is 3.29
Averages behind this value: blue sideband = 15.1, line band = 14.5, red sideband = 15.6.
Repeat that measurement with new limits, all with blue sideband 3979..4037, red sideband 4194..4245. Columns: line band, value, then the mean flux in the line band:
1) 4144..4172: -1.1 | 16.5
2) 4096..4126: 2.0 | 14.7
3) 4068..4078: 0.6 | 14.8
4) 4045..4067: 0.8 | 15.1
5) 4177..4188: 0.5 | 15.3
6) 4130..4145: -0.1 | 16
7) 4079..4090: 0.8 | 14.6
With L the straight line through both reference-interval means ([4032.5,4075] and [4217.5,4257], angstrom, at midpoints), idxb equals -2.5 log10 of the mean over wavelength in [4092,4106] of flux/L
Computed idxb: 0.18 mag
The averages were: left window 15.1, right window 16.4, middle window 13.1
